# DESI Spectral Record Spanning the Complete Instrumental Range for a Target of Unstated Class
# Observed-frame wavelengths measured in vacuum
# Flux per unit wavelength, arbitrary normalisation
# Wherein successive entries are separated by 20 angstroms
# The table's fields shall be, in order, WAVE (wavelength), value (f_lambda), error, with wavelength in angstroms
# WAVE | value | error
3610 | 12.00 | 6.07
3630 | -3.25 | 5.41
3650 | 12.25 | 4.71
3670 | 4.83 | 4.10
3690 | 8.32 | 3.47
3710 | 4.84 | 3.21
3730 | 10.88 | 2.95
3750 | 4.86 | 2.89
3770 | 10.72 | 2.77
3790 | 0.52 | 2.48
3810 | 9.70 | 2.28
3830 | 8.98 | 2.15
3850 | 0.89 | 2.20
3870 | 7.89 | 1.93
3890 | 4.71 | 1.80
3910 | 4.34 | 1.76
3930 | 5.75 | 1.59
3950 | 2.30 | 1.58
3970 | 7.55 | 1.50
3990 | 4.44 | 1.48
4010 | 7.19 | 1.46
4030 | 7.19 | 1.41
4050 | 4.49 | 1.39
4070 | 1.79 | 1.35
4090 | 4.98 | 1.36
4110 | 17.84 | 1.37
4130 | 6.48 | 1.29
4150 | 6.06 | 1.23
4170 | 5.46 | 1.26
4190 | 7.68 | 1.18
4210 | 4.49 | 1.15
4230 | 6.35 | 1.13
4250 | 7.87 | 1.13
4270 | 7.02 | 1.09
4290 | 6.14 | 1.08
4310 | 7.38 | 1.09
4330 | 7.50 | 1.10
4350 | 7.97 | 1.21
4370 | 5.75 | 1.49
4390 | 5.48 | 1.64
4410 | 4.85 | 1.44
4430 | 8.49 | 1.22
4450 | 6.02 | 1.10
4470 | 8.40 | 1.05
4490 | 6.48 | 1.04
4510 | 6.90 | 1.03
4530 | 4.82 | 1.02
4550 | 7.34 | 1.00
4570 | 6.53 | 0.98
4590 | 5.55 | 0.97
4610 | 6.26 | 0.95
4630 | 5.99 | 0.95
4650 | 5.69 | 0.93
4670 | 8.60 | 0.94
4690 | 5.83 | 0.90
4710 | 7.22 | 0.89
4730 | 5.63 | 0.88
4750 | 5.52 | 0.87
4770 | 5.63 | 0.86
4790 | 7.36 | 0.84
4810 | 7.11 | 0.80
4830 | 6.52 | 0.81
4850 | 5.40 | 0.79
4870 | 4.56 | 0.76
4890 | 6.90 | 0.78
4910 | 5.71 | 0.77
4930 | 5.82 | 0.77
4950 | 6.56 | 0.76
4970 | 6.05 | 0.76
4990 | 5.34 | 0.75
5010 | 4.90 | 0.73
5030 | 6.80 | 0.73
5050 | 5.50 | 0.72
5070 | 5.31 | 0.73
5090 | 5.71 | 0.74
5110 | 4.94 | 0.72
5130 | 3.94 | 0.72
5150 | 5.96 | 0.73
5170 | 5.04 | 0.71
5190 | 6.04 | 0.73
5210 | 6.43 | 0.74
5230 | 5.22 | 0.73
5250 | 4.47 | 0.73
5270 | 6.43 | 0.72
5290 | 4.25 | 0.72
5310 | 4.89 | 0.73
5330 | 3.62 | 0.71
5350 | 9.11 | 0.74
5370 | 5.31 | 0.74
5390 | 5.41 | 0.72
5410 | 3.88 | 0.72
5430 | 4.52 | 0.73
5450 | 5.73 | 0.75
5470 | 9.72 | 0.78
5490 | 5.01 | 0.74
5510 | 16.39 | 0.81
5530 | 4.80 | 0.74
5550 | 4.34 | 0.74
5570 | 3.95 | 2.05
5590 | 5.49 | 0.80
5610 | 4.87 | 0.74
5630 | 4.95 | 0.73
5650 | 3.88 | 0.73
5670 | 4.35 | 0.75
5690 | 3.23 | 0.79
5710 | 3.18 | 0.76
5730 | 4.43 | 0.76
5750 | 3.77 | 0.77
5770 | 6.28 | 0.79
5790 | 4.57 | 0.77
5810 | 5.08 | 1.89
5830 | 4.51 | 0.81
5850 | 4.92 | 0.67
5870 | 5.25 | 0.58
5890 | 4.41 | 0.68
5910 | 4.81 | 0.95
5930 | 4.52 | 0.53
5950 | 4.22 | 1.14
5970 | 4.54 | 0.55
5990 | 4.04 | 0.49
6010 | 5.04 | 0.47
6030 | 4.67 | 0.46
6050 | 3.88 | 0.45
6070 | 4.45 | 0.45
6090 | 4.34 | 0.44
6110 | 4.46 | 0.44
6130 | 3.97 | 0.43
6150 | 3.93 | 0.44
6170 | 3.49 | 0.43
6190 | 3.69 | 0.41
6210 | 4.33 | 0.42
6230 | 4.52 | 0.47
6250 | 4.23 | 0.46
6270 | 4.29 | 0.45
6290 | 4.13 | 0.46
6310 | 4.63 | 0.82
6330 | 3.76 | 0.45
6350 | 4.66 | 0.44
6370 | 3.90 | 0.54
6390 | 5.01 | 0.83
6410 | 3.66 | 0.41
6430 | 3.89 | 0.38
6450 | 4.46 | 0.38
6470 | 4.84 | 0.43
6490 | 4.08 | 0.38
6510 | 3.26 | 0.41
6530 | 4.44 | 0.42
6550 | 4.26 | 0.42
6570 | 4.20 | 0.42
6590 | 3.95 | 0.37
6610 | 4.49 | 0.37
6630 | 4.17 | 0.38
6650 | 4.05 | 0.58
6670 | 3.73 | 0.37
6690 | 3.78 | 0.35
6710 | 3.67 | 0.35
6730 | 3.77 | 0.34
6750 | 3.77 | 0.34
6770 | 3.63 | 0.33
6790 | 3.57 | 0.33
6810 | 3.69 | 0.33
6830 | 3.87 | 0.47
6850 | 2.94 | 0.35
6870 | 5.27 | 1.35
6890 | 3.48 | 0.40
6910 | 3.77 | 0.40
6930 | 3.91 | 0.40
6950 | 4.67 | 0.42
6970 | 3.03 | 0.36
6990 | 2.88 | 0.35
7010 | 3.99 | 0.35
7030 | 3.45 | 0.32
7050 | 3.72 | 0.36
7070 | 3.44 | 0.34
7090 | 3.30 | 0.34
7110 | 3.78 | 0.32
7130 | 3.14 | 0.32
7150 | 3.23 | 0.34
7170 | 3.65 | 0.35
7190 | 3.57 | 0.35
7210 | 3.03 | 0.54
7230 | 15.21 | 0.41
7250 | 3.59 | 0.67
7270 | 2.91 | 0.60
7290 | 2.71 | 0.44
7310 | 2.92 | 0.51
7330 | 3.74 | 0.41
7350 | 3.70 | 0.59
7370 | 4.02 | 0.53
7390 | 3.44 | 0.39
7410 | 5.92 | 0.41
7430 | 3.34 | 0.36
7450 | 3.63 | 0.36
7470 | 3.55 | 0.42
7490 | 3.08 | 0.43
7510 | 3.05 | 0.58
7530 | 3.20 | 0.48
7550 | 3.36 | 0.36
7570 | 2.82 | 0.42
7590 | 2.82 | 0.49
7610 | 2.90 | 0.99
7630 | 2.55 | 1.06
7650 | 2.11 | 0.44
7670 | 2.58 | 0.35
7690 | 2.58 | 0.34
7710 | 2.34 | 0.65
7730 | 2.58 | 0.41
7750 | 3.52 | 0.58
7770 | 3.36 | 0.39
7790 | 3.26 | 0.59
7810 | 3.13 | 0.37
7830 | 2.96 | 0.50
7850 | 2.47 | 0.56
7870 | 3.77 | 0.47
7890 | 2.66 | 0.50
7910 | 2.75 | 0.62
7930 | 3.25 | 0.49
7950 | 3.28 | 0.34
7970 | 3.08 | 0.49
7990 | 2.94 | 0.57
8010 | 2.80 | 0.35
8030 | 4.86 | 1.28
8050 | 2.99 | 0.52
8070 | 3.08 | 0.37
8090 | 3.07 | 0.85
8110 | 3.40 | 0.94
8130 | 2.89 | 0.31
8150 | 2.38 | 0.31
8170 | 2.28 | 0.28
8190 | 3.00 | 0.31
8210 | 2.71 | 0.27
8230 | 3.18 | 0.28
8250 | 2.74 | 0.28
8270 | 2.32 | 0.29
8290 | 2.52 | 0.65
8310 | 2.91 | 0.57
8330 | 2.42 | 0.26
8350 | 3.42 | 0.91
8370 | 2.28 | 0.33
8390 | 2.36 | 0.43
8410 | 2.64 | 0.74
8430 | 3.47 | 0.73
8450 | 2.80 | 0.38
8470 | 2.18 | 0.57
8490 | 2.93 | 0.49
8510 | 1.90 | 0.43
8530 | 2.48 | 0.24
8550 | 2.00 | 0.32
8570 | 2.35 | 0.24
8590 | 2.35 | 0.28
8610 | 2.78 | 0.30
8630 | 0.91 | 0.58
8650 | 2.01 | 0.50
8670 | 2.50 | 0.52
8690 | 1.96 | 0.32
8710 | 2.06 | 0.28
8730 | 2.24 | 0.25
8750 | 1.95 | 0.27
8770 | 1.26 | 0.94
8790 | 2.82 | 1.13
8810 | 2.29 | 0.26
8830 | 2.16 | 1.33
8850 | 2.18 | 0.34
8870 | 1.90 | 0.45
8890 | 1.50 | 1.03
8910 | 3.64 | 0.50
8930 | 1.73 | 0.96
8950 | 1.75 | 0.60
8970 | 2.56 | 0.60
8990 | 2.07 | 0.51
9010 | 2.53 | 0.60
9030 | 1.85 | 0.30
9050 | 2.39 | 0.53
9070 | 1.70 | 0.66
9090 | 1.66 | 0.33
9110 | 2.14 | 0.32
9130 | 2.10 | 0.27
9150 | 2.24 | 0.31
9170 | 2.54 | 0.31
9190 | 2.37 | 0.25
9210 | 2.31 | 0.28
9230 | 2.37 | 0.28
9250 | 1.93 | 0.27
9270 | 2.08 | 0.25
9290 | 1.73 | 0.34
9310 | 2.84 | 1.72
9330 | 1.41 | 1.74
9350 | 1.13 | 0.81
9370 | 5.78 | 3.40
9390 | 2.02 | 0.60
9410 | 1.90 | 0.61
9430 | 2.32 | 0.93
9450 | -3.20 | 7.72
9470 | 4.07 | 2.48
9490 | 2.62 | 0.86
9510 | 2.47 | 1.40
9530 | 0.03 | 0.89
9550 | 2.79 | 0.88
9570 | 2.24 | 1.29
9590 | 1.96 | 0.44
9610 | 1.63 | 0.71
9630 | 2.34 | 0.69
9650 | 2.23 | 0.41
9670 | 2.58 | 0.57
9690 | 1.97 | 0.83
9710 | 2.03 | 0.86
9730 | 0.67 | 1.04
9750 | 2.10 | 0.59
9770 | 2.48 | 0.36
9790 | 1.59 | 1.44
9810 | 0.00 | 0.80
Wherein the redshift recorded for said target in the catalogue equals 0.10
